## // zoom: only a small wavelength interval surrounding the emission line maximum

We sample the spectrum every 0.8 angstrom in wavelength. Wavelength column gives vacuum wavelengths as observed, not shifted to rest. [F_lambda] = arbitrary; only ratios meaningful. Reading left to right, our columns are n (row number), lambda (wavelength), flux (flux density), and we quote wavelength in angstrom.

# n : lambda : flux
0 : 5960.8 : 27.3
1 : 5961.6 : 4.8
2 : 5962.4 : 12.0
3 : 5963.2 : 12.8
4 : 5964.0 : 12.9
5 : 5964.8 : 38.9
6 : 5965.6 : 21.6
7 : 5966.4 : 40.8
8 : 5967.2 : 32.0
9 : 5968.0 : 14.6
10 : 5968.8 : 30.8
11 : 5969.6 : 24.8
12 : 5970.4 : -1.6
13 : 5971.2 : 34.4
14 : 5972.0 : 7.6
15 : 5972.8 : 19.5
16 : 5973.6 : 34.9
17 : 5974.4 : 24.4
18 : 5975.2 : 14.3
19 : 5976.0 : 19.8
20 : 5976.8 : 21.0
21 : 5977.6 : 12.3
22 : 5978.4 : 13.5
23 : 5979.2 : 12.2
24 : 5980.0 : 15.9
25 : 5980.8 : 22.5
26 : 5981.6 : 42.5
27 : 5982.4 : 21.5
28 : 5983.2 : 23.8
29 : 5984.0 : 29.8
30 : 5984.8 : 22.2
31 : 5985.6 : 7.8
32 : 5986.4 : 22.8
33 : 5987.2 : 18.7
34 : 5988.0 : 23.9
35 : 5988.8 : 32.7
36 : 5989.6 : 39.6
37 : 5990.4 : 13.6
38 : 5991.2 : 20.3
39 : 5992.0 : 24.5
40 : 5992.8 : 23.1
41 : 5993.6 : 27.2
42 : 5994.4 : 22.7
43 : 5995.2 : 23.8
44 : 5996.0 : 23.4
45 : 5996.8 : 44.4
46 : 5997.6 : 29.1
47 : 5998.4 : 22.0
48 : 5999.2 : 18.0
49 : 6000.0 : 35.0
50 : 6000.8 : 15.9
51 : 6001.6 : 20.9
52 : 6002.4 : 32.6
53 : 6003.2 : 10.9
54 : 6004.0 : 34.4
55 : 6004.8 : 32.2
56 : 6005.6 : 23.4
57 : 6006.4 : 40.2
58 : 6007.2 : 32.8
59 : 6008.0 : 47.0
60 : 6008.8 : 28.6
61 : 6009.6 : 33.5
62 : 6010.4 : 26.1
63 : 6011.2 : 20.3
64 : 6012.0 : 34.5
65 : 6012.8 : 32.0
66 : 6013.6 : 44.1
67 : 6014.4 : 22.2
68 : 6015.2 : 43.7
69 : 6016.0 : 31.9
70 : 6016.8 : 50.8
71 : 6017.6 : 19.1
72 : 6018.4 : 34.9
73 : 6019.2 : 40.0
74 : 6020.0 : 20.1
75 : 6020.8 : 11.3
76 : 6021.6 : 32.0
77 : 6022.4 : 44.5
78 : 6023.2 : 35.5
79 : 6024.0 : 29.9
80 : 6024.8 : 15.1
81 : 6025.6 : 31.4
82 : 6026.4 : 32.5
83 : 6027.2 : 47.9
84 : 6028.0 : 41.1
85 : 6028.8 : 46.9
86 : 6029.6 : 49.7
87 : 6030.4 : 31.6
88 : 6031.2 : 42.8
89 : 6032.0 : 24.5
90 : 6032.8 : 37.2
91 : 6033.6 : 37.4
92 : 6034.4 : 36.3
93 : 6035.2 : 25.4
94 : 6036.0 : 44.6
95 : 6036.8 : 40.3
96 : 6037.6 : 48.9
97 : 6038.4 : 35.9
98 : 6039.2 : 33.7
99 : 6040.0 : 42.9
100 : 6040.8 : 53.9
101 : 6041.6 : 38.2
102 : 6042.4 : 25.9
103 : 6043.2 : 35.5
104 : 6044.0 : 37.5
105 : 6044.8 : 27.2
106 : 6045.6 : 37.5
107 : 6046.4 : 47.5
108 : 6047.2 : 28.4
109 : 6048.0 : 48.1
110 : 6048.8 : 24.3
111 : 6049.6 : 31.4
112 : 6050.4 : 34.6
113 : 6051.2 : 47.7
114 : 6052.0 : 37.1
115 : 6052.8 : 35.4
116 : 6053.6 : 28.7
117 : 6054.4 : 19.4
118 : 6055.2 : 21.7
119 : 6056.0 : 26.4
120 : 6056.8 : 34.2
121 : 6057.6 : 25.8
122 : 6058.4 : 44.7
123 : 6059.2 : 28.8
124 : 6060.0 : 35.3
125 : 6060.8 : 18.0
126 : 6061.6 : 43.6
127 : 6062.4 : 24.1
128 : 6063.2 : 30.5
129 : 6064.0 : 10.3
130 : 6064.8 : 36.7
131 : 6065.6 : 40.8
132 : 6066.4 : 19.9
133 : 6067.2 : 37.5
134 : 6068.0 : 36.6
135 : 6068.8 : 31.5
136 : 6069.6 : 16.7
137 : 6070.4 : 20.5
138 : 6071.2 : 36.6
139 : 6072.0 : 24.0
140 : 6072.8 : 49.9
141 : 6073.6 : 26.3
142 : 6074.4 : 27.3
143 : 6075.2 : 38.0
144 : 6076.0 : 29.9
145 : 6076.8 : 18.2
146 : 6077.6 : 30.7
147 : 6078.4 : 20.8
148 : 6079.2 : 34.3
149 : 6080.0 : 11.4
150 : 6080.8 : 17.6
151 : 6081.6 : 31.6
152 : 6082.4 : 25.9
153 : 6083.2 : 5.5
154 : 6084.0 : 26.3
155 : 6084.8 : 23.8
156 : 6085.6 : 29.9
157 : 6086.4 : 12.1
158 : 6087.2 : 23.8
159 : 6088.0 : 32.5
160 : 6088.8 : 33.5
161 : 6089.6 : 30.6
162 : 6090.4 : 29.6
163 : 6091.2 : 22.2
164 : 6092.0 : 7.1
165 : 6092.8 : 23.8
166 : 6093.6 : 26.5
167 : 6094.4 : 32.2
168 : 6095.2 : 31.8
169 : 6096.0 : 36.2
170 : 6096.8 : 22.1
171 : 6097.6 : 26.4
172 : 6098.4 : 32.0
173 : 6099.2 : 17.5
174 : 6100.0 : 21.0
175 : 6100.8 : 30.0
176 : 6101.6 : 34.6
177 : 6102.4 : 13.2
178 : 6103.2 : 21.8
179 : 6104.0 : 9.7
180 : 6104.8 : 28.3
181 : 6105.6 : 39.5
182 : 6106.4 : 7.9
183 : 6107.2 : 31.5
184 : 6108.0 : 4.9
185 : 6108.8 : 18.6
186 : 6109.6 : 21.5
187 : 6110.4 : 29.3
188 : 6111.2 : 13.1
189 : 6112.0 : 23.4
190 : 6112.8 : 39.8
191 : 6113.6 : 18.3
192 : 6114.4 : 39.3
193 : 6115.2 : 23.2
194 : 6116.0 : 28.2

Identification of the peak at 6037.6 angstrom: Mg II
